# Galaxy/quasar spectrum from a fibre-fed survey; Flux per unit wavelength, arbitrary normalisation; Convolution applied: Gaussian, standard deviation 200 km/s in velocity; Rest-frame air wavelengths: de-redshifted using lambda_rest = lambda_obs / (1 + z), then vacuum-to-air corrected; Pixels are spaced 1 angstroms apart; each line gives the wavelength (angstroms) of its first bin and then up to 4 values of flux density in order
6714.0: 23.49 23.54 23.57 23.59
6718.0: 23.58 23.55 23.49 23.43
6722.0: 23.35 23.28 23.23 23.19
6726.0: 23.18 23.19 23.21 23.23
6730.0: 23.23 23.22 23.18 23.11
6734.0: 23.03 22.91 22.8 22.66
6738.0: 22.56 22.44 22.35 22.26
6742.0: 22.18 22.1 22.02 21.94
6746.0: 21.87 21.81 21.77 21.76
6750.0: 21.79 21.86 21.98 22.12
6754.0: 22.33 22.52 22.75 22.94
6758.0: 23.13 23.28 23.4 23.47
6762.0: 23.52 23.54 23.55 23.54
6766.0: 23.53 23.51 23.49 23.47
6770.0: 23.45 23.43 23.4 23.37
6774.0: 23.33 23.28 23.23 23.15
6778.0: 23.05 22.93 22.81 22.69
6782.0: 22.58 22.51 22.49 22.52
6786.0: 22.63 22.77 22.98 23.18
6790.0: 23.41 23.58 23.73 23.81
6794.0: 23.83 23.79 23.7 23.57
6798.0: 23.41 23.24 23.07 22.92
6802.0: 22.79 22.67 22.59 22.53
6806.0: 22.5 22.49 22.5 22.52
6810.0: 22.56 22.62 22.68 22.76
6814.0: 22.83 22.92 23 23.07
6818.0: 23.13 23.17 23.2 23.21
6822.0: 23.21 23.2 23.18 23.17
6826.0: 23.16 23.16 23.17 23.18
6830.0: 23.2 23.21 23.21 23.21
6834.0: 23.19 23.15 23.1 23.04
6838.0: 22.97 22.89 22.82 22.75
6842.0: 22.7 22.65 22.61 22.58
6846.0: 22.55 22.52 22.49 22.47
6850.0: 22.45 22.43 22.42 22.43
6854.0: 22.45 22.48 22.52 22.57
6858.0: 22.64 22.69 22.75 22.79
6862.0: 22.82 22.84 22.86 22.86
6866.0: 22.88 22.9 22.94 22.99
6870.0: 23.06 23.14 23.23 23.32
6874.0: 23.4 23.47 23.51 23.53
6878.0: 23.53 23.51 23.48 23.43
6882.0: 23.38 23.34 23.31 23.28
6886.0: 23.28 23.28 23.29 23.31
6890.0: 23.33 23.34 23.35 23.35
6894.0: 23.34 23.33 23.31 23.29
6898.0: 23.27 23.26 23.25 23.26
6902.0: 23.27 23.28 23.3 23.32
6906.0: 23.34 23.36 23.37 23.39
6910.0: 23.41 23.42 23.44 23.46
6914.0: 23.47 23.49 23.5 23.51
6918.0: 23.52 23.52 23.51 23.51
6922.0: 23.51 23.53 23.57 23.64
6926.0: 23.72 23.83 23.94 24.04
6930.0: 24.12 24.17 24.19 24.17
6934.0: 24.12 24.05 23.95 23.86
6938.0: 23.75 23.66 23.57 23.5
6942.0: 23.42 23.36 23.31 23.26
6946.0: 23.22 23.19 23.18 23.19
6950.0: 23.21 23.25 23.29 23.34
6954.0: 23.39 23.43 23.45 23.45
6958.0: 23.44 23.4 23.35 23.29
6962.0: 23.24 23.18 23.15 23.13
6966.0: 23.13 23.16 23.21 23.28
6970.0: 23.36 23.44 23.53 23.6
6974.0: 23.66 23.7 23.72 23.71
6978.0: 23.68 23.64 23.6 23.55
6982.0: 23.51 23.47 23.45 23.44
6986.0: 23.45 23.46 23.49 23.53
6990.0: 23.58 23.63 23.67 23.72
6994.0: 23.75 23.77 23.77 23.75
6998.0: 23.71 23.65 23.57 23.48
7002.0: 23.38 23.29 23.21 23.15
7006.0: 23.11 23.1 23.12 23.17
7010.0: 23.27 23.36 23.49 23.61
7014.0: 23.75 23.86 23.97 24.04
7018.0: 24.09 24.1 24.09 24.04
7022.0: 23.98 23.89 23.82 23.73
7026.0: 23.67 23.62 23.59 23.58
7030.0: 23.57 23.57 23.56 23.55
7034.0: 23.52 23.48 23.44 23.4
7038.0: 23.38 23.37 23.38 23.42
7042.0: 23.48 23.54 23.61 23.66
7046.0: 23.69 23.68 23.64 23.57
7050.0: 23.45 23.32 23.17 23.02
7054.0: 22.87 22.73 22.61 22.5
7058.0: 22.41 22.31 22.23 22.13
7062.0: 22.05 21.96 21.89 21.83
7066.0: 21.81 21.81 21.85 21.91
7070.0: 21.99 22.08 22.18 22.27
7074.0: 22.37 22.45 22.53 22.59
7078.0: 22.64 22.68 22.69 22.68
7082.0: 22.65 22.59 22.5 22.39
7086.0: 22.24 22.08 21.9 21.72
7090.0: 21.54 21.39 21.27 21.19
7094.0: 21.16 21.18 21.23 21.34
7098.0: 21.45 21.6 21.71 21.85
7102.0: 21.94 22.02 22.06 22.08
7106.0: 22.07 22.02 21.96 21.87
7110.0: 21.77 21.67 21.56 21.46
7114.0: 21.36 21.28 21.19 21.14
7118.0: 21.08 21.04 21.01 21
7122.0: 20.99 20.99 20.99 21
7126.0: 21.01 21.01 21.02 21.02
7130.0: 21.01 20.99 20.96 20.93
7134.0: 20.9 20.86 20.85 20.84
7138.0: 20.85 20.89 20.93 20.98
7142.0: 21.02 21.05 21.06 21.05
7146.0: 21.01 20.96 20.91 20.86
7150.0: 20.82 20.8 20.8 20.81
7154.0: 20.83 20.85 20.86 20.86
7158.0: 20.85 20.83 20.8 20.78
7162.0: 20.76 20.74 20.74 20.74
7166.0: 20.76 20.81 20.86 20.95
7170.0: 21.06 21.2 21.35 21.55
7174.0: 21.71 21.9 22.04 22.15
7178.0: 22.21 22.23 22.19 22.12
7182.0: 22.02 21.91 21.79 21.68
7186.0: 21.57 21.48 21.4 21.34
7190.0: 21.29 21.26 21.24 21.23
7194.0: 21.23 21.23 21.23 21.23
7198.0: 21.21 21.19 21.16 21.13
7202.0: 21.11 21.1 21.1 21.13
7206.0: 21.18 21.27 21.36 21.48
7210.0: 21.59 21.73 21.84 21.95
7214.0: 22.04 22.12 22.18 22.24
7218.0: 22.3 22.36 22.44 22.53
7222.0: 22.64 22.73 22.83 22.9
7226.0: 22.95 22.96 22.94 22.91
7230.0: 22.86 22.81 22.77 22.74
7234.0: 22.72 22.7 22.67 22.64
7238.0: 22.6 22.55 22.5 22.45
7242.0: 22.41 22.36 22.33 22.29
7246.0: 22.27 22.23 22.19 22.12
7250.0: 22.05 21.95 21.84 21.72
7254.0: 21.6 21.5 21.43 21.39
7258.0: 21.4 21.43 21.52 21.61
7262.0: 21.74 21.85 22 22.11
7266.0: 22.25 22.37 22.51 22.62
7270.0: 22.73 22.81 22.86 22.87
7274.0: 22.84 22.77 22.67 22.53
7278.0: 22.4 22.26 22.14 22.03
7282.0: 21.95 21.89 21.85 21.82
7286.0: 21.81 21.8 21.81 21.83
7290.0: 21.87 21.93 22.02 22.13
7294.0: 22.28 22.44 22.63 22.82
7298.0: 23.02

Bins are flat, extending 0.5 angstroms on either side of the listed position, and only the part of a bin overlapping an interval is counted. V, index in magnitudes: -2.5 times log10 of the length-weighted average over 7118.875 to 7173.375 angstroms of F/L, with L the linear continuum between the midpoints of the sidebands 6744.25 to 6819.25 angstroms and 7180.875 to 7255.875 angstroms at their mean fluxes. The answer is 0.06 mag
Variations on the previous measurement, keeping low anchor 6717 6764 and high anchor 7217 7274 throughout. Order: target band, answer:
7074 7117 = 0.03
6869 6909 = -0.03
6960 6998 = -0.04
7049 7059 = -0.02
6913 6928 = -0.04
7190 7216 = 0.05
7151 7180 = 0.06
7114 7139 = 0.07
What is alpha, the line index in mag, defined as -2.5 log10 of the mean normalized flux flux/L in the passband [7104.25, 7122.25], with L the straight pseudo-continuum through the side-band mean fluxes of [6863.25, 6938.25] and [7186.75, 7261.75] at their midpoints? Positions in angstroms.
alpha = 0.05 mag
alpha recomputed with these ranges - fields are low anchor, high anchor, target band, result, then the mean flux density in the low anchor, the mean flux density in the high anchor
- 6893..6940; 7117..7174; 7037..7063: -0.05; 23.6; 20.9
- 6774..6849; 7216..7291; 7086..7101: 0.05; 23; 22.3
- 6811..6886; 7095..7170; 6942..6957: -0.05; 23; 21.1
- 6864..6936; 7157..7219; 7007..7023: -0.05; 23.4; 21.4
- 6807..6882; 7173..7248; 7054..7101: 0.01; 22.9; 22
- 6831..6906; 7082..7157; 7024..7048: -0.08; 23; 21.3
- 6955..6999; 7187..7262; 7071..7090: 0.02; 23.5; 22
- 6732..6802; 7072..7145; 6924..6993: -0.07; 22.9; 21.6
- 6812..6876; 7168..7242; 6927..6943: -0.06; 22.9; 21.9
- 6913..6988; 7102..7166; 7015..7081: -0.04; 23.5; 21.1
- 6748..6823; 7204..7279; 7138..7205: 0.06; 23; 22.2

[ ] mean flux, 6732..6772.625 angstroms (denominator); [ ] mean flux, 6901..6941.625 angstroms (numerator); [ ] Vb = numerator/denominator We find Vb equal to 1.04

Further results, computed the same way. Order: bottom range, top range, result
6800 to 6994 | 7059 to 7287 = 0.94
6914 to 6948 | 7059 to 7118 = 0.93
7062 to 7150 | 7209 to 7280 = 1.03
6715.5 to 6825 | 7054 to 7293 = 0.95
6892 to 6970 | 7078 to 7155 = 0.91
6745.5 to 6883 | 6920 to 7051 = 1.03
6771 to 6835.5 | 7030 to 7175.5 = 0.95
